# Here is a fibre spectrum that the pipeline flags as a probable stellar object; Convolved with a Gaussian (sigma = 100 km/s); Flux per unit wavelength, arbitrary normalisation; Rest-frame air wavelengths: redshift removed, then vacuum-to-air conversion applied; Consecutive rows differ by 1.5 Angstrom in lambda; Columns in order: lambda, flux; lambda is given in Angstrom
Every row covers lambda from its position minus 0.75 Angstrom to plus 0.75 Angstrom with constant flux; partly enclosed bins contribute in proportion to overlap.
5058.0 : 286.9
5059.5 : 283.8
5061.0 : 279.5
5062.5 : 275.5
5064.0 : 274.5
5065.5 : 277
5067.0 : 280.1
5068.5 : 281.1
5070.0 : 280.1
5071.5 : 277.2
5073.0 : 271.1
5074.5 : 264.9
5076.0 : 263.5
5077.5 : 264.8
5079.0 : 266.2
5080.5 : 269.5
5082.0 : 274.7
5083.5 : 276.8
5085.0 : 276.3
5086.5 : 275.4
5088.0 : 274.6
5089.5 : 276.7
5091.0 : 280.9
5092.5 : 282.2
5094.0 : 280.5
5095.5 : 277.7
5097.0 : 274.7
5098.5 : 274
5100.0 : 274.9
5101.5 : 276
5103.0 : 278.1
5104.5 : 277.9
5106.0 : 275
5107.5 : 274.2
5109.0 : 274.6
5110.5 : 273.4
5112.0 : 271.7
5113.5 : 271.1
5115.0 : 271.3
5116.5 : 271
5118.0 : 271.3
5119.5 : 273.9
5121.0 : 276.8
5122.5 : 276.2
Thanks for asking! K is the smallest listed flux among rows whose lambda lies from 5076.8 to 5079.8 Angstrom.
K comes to 264.8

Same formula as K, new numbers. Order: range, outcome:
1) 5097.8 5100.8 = 274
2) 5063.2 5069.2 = 274.5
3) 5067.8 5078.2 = 263.5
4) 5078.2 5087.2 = 266.2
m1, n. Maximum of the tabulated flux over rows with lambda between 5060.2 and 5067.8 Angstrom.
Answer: 280.1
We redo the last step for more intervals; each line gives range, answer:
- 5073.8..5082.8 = 274.7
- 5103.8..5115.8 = 277.9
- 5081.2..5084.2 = 276.8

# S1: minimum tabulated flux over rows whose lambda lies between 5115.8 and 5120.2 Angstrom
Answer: 271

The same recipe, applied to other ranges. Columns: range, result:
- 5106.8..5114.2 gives 271.1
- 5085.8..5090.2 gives 274.6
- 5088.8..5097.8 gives 274.7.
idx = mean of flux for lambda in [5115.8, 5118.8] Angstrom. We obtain 271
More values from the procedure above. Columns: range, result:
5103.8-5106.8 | 276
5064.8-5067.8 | 279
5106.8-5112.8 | 273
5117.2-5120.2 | 273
